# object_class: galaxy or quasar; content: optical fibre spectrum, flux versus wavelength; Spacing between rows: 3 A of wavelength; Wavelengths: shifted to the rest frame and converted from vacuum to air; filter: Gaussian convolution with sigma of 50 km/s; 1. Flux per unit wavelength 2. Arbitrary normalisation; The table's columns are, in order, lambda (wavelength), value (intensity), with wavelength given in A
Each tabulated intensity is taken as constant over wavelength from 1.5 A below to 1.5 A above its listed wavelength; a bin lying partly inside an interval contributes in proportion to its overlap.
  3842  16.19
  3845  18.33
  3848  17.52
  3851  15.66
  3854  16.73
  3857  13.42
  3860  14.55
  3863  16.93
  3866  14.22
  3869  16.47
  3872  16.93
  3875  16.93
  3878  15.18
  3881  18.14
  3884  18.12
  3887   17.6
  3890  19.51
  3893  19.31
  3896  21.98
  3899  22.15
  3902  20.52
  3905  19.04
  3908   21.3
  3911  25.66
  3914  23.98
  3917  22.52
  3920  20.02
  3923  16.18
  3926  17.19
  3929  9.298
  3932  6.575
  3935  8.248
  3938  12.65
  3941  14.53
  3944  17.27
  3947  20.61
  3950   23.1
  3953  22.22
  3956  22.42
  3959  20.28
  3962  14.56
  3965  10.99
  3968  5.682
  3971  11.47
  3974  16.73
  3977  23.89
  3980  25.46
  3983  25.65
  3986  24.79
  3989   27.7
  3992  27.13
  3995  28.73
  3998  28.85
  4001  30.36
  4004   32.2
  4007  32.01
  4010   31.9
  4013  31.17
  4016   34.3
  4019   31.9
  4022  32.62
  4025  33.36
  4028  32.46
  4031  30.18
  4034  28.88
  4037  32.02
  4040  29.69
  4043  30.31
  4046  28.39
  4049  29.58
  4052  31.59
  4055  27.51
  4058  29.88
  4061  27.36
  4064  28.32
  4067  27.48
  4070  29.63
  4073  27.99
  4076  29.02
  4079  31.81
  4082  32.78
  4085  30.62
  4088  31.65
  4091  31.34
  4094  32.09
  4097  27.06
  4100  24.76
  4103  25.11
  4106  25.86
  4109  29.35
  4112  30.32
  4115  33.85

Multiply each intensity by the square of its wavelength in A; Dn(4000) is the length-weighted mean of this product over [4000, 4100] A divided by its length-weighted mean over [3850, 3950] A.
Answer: 1.89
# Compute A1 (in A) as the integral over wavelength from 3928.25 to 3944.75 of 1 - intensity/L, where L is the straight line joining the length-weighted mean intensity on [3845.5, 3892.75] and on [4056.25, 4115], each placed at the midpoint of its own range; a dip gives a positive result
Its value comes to 7.5 A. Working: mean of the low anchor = 16.6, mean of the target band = 11.3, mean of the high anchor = 29.2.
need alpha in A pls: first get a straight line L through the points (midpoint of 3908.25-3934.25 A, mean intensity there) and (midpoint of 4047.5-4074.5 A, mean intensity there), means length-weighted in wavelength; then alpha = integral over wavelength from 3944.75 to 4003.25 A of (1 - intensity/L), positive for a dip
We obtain 0.7 A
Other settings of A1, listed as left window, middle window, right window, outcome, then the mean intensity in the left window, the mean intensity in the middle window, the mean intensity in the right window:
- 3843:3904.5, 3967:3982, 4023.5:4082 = 4.4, 17.5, 17.3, 29.8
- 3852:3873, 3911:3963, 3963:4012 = 7.8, 15.6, 17.4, 23.9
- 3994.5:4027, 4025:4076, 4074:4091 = 2.9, 31.7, 29.6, 31.1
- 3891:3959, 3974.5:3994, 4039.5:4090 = -1.8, 18.5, 25.4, 29.6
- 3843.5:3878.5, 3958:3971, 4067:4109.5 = 5.6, 16.1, 12.4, 29.2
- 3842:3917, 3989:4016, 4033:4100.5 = -4.8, 18.4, 30.4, 29.6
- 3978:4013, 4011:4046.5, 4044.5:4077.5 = -3.3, 28.7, 31.4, 28.8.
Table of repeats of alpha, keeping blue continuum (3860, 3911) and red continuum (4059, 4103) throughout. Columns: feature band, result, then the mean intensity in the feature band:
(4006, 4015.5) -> -2.4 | 32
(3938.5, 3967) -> 5.3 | 18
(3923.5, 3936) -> 6.0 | 10.9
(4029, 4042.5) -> -1.8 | 30.3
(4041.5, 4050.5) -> -0.7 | 29.4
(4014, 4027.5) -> -3.6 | 32.9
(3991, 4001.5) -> -1.7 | 28.7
